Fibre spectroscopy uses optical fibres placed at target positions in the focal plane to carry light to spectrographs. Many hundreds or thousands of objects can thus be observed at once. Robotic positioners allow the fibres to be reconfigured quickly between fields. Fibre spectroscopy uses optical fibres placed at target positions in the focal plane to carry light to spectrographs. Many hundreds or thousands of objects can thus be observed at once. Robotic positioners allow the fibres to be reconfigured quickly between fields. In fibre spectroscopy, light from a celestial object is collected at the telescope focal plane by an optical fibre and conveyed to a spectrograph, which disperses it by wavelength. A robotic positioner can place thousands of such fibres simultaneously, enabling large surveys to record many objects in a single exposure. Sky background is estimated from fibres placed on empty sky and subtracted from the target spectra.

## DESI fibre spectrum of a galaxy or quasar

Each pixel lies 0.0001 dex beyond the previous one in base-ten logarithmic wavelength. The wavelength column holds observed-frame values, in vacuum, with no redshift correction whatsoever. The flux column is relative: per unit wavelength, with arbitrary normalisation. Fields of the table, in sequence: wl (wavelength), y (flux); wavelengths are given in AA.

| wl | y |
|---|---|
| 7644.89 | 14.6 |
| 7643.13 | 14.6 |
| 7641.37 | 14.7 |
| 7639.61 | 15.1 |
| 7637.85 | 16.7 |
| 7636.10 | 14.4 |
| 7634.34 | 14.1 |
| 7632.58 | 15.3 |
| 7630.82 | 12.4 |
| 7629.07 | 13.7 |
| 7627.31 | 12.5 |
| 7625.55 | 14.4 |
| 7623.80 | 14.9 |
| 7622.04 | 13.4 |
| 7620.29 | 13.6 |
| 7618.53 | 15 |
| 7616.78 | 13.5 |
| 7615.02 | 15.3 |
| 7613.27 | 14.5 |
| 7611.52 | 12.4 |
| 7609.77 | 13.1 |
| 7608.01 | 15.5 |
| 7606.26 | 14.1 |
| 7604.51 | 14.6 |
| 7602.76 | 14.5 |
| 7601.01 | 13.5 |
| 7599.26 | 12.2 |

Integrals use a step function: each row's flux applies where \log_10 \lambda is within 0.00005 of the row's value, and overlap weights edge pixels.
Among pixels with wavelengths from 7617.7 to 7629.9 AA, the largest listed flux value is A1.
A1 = 15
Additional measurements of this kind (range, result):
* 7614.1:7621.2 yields 15.3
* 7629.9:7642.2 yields 16.7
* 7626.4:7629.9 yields 13.7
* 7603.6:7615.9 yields 15.5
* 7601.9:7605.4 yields 14.6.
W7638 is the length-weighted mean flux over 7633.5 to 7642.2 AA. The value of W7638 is 15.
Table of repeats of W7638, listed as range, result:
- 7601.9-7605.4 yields 14.6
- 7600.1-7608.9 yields 14.4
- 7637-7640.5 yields 15.9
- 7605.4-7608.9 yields 14.8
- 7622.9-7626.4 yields 14.6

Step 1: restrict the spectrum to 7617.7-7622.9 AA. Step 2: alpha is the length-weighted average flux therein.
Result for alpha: 14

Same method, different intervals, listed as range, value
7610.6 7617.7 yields 13.9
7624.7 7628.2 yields 13.4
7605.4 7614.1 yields 13.9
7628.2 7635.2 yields 13.9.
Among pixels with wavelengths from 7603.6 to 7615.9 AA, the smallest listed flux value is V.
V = 12.4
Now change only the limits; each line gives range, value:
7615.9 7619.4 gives 13.5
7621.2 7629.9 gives 12.5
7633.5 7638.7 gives 14.1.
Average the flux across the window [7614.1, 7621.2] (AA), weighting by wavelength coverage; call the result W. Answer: 14.3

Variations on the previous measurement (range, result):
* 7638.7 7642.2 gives 14.9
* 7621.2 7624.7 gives 14.2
